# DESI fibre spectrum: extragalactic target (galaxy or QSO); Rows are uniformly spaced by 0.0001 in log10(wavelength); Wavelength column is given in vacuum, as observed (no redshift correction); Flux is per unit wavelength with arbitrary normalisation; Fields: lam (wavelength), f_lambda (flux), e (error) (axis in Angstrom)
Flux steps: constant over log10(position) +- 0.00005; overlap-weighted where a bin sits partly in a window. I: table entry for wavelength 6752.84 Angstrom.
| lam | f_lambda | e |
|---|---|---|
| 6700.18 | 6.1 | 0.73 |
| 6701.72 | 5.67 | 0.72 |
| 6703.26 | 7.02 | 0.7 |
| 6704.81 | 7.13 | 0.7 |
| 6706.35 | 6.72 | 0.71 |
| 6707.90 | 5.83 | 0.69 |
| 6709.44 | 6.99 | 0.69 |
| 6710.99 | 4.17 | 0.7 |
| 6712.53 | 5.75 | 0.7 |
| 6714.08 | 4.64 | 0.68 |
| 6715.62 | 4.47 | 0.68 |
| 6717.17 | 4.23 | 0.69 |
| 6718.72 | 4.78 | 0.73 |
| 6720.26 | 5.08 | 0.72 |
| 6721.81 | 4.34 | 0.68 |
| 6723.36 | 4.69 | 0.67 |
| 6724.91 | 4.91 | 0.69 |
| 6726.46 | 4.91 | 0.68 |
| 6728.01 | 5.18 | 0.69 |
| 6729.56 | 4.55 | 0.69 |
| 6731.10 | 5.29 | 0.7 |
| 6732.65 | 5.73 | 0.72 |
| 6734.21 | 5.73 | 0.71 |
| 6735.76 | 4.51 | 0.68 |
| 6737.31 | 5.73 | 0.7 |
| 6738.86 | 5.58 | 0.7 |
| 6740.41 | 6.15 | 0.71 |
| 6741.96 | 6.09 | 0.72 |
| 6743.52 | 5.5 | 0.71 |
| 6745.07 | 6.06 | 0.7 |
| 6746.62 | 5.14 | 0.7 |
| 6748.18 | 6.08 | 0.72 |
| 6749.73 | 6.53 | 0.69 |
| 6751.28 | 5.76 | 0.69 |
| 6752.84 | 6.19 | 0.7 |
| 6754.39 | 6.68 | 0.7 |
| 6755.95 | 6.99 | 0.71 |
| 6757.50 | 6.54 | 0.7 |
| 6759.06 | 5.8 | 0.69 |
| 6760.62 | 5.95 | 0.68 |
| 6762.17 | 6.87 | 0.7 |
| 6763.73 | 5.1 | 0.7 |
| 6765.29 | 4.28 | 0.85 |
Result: 6.19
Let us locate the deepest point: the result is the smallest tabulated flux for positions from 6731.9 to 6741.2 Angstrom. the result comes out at 4.51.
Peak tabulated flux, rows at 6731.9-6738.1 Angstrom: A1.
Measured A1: 5.73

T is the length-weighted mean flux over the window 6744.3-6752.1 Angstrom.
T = 5.92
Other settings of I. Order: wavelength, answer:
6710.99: 4.17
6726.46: 4.91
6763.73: 5.1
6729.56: 4.55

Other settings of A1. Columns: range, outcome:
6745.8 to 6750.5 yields 6.53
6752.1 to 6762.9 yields 6.99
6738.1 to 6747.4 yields 6.15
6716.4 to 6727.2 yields 5.08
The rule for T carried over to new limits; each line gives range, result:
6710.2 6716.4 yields 4.76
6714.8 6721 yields 4.64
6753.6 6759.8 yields 6.51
